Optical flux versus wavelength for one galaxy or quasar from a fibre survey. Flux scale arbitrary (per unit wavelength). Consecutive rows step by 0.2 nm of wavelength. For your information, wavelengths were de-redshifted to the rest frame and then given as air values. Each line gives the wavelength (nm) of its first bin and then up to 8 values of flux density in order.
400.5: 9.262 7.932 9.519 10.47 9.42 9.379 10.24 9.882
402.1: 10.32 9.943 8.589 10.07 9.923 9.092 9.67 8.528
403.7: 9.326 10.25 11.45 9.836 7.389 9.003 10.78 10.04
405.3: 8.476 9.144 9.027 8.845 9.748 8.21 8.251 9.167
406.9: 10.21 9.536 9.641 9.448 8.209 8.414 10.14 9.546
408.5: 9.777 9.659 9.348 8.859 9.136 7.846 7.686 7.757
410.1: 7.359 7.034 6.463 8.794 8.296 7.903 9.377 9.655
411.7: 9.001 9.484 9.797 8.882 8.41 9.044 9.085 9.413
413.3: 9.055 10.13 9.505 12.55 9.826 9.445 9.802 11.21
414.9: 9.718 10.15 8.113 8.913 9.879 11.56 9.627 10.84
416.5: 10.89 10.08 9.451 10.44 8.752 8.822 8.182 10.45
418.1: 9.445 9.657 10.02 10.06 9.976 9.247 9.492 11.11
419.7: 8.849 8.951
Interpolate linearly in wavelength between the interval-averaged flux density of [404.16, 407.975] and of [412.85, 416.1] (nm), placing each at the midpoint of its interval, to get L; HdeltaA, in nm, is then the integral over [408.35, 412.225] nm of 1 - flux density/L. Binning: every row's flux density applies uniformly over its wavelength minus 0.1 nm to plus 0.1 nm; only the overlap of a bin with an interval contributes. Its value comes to 0.375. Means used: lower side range 9.15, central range 8.61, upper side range 9.9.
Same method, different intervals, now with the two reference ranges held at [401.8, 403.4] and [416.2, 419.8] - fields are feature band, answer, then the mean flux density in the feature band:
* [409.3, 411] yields 0.35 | 7.74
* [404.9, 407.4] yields 0.12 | 9.25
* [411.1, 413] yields 0.12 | 9.12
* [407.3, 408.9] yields 0.06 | 9.34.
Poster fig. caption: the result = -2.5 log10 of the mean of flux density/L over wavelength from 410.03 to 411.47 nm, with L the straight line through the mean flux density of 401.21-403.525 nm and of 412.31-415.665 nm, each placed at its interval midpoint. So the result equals 0.20 mag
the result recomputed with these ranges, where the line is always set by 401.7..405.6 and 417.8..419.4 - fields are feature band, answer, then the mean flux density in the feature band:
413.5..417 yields -0.04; 10.1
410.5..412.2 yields 0.09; 8.89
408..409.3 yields 0.01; 9.52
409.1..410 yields 0.18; 8.19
